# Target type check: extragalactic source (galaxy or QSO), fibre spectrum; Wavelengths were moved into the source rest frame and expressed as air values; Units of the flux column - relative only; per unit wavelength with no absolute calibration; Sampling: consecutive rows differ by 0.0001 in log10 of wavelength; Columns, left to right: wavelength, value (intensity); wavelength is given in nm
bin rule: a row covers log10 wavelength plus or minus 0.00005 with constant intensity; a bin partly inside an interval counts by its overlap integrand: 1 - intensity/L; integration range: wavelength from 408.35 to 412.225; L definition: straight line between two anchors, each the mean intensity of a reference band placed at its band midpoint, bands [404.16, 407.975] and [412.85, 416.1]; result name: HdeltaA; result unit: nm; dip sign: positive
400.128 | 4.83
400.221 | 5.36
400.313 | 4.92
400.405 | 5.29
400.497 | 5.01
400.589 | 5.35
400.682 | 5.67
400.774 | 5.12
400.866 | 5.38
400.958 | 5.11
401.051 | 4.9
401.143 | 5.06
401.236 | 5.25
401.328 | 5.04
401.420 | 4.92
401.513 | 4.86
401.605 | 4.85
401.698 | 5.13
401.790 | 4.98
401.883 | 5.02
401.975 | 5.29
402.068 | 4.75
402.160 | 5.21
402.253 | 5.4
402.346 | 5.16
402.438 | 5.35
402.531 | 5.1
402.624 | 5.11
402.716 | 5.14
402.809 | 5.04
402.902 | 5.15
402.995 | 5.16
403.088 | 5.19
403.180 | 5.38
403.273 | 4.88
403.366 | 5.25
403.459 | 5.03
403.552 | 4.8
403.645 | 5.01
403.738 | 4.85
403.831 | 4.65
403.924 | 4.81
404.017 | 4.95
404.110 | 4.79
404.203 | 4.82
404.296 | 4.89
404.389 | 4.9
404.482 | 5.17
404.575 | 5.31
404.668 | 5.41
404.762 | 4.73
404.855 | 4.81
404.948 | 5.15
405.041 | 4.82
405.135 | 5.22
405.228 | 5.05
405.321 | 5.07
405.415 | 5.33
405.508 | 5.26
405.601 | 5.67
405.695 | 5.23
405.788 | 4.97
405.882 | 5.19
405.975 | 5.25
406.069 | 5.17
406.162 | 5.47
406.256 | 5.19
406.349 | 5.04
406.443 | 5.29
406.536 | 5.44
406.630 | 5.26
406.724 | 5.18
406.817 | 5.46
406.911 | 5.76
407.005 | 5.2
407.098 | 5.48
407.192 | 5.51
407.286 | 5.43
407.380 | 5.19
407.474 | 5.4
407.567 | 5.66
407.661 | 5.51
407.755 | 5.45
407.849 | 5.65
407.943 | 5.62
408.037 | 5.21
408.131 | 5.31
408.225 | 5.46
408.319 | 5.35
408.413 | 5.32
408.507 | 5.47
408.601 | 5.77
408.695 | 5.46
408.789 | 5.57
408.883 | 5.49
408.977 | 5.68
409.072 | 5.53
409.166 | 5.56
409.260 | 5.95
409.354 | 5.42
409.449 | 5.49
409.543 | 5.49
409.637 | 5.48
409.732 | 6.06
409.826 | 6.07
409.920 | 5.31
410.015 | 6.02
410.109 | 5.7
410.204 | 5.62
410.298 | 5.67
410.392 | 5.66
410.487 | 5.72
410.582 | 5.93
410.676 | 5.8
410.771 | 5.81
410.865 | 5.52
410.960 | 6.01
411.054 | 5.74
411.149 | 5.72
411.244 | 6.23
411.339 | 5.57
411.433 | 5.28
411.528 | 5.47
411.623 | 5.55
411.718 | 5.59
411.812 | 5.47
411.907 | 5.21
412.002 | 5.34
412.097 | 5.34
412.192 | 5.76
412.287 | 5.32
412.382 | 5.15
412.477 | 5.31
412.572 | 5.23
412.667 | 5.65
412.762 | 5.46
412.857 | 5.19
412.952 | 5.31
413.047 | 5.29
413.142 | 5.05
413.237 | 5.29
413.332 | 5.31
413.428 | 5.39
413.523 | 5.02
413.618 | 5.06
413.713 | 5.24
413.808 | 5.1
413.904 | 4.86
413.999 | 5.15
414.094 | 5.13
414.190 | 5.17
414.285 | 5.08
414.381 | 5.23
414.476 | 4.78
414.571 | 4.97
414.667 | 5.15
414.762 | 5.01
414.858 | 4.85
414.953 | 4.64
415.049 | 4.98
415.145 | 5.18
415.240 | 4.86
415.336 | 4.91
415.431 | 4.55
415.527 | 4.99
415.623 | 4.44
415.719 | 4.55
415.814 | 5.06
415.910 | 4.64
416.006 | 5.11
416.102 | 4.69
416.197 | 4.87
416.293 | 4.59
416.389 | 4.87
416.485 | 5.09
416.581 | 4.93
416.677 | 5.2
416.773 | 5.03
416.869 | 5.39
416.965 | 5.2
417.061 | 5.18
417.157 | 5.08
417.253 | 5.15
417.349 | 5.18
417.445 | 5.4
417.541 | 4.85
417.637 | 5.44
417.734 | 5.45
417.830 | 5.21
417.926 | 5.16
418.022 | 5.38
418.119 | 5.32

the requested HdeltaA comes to -0.375 nm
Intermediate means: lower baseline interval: 5.26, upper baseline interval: 5.01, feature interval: 5.63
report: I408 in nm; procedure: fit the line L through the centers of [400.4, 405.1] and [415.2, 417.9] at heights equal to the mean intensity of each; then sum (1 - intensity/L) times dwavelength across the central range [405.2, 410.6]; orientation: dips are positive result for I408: -0.46 nm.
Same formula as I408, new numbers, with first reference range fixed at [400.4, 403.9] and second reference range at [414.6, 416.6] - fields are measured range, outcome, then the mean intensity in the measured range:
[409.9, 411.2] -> -0.21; 5.74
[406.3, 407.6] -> -0.09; 5.38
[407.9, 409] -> -0.11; 5.47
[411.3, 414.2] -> -0.23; 5.3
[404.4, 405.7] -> -0.03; 5.15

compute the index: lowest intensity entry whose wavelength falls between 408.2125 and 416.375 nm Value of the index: 4.44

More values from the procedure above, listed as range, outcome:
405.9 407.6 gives 5.04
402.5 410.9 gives 4.65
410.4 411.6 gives 5.28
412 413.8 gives 5.02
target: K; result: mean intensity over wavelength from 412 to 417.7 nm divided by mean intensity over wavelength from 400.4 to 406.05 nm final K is 1.00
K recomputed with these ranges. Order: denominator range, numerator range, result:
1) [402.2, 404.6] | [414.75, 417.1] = 0.97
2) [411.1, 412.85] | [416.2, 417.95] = 0.94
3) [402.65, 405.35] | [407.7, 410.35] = 1.11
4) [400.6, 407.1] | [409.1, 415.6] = 1.05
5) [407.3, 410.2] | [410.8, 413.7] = 0.98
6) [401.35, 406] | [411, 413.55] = 1.07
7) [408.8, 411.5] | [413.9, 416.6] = 0.86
